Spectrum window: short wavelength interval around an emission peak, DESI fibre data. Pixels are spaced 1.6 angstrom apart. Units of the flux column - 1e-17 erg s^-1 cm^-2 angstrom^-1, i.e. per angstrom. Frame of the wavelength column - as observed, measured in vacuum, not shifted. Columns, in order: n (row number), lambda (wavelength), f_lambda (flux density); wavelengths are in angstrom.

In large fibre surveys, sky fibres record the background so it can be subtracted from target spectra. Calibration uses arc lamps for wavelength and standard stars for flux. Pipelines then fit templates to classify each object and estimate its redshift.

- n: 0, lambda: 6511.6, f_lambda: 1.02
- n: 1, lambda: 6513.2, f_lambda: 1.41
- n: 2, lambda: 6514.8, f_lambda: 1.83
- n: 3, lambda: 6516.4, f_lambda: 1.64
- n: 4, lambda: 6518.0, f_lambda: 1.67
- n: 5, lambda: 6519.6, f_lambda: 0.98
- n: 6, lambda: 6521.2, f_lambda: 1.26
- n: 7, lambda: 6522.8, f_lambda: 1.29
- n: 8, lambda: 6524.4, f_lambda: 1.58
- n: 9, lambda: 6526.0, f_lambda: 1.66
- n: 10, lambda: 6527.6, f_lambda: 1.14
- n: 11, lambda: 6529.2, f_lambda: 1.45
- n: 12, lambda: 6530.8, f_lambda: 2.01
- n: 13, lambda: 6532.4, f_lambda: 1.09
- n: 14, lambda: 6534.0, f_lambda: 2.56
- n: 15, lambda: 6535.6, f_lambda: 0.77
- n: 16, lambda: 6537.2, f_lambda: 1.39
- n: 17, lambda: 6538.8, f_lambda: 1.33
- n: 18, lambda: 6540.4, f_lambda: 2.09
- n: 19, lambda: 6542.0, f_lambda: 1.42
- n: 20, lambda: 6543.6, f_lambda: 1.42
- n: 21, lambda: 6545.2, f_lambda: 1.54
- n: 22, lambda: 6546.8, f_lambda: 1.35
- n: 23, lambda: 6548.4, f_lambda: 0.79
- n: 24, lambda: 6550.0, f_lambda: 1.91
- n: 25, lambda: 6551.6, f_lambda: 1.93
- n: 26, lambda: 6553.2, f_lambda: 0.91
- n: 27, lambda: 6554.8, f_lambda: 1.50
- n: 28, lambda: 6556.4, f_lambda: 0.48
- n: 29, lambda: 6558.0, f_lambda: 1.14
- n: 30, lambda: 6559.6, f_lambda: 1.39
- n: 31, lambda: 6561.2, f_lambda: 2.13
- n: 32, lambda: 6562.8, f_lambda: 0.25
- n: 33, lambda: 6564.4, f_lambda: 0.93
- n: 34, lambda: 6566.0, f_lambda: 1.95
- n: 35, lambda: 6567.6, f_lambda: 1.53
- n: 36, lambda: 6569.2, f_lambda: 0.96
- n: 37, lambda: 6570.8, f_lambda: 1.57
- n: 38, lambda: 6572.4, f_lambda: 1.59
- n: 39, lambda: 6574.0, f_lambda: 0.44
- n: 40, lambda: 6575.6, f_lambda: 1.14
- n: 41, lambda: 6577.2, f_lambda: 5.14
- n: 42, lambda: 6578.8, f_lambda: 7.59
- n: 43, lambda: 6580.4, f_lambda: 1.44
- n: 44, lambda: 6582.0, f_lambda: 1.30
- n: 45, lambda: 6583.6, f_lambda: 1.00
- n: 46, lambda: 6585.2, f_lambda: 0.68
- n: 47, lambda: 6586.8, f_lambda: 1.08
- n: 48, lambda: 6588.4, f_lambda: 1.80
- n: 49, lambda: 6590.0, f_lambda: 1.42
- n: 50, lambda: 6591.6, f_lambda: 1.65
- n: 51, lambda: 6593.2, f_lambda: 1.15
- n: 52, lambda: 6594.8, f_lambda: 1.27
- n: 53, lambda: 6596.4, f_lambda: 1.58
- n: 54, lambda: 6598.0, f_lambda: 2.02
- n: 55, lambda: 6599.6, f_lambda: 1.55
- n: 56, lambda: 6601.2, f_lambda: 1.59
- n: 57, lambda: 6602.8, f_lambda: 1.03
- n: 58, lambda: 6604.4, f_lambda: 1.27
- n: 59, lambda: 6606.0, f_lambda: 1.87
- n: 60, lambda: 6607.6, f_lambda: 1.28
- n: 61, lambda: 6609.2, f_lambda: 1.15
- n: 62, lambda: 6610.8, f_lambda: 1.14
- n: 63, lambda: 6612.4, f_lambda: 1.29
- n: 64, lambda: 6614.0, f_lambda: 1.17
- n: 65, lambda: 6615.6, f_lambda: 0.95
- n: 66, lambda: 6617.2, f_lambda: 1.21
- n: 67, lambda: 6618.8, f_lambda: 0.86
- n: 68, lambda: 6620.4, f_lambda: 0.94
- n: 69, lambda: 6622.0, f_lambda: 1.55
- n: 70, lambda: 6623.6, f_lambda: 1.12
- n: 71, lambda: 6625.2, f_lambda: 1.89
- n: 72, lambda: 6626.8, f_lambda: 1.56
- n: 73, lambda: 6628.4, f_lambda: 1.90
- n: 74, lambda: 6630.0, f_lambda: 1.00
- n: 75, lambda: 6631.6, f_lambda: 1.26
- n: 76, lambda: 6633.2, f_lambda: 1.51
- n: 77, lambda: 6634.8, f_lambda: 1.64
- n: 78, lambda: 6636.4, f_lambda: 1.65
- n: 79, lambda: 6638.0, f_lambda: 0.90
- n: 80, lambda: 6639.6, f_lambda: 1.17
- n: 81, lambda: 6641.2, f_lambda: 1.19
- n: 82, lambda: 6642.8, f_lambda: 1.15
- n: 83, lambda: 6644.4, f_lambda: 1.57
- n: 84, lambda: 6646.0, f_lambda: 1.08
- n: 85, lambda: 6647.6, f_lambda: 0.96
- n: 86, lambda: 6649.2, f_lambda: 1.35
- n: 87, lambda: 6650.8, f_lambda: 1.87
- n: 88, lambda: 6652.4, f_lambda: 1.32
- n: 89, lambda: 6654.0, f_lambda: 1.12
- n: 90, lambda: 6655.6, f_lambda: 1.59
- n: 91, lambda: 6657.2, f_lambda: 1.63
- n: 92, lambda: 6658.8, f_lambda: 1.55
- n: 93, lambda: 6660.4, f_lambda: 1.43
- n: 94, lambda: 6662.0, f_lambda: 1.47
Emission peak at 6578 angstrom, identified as H-beta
